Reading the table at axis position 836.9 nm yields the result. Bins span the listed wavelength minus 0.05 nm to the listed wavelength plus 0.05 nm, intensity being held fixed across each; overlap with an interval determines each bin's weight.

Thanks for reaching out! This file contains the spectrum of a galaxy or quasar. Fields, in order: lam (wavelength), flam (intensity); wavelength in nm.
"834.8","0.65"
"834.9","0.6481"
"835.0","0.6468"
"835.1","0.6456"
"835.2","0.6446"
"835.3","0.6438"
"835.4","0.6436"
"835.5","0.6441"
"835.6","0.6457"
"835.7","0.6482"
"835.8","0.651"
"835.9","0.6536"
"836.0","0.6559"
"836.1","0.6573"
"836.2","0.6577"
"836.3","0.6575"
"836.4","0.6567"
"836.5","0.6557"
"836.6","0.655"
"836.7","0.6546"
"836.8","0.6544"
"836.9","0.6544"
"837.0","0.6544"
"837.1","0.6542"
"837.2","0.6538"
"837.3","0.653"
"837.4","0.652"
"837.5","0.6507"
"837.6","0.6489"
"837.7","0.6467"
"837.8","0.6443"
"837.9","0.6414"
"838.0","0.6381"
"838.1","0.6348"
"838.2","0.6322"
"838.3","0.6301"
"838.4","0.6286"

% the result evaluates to 0.6544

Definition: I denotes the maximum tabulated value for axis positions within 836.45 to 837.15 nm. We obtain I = 0.6557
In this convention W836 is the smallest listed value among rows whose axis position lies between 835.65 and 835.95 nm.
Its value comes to 0.6482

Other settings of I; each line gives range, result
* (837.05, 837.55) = 0.6542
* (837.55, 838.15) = 0.6489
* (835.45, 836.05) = 0.6559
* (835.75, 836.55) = 0.6577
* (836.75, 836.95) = 0.6544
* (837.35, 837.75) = 0.652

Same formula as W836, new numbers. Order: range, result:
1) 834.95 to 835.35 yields 0.6438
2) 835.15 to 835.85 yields 0.6436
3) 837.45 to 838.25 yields 0.6322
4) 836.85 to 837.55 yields 0.6507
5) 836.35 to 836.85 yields 0.6544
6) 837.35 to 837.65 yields 0.6489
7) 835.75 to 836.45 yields 0.651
